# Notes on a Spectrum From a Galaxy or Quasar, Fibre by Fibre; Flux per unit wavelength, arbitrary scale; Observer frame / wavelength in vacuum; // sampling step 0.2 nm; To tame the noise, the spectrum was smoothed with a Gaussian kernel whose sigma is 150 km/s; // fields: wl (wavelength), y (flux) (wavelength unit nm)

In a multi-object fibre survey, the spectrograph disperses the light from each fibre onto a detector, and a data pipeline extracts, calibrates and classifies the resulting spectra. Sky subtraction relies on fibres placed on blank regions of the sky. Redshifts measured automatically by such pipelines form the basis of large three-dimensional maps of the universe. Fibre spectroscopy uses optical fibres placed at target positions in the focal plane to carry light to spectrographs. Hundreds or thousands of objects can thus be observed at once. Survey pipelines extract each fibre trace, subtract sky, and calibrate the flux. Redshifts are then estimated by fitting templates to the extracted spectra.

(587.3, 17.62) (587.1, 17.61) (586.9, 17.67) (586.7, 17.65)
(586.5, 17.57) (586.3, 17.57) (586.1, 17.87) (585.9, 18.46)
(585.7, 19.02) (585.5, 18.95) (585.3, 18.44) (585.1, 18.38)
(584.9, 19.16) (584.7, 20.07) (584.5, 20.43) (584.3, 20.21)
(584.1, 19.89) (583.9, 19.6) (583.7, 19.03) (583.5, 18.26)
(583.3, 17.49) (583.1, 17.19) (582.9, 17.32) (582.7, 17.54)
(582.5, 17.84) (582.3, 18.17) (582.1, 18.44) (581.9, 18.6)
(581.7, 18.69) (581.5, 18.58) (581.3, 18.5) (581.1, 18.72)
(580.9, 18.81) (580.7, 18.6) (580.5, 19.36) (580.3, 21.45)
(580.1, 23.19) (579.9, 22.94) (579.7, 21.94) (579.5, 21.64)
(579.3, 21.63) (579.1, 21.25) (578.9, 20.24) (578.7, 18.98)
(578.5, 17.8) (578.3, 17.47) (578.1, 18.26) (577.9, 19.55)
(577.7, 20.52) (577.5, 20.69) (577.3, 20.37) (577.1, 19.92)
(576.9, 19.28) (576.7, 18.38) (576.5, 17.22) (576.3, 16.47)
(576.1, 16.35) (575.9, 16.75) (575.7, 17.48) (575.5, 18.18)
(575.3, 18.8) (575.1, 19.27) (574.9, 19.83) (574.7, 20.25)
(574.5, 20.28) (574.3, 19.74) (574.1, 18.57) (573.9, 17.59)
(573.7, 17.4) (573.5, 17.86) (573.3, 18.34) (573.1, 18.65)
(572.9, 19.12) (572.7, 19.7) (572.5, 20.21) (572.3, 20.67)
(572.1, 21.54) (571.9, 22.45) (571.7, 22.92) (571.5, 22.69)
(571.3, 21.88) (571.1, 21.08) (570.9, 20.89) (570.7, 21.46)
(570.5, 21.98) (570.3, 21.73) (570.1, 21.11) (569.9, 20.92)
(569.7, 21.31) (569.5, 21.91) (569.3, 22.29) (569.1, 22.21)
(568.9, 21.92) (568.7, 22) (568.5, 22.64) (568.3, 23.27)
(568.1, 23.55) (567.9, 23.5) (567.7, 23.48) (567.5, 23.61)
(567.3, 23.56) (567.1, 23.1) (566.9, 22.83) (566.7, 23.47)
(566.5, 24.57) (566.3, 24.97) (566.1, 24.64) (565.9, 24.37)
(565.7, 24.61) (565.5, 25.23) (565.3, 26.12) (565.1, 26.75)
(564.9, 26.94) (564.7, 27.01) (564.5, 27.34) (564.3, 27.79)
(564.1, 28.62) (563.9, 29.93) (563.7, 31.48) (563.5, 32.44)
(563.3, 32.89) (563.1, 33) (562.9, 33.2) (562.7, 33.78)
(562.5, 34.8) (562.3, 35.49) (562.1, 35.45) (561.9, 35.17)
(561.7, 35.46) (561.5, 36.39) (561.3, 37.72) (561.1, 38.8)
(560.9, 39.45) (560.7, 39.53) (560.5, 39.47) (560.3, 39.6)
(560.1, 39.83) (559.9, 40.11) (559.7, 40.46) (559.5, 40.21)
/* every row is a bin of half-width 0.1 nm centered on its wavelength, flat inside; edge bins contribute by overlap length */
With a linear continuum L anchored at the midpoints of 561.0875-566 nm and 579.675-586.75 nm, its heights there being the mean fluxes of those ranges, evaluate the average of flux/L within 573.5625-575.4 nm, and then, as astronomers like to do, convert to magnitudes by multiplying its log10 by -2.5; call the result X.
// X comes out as 0.27 mag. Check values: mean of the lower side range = 31.1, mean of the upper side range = 19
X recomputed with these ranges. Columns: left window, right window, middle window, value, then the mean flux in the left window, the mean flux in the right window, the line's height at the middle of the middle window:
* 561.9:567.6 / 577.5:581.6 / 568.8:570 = 0.18 mag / 28.3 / 20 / 25.7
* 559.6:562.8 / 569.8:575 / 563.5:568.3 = 0.18 mag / 37.6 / 20.3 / 30.4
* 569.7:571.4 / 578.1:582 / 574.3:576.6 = 0.13 mag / 21.4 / 19.9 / 20.6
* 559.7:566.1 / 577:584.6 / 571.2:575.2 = 0.25 mag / 32.9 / 19.5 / 25.1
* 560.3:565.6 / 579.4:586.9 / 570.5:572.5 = 0.24 mag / 32.8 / 19.1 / 27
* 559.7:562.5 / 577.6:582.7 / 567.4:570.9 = 0.33 mag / 37.9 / 19.6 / 30.1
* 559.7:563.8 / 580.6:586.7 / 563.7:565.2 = 0.21 mag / 36.3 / 18.6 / 34.1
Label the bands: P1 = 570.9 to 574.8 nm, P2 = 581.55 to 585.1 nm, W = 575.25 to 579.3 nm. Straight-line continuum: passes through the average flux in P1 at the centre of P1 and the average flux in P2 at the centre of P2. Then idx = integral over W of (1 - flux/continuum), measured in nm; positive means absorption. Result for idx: 0.15 nm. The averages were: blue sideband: 20.1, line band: 18.8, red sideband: 18.7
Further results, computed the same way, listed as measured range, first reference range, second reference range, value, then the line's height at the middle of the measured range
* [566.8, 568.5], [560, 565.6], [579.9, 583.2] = 0.36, 29.5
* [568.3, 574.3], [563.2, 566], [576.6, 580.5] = 0.86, 24.3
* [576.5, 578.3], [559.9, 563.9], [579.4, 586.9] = 0.32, 23.6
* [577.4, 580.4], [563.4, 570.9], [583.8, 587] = 0.04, 20.8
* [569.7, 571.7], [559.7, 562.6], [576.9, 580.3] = 0.47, 28.3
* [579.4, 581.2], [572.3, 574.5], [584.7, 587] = -0.21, 18.6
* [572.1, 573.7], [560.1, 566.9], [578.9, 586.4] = 0.39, 25.5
